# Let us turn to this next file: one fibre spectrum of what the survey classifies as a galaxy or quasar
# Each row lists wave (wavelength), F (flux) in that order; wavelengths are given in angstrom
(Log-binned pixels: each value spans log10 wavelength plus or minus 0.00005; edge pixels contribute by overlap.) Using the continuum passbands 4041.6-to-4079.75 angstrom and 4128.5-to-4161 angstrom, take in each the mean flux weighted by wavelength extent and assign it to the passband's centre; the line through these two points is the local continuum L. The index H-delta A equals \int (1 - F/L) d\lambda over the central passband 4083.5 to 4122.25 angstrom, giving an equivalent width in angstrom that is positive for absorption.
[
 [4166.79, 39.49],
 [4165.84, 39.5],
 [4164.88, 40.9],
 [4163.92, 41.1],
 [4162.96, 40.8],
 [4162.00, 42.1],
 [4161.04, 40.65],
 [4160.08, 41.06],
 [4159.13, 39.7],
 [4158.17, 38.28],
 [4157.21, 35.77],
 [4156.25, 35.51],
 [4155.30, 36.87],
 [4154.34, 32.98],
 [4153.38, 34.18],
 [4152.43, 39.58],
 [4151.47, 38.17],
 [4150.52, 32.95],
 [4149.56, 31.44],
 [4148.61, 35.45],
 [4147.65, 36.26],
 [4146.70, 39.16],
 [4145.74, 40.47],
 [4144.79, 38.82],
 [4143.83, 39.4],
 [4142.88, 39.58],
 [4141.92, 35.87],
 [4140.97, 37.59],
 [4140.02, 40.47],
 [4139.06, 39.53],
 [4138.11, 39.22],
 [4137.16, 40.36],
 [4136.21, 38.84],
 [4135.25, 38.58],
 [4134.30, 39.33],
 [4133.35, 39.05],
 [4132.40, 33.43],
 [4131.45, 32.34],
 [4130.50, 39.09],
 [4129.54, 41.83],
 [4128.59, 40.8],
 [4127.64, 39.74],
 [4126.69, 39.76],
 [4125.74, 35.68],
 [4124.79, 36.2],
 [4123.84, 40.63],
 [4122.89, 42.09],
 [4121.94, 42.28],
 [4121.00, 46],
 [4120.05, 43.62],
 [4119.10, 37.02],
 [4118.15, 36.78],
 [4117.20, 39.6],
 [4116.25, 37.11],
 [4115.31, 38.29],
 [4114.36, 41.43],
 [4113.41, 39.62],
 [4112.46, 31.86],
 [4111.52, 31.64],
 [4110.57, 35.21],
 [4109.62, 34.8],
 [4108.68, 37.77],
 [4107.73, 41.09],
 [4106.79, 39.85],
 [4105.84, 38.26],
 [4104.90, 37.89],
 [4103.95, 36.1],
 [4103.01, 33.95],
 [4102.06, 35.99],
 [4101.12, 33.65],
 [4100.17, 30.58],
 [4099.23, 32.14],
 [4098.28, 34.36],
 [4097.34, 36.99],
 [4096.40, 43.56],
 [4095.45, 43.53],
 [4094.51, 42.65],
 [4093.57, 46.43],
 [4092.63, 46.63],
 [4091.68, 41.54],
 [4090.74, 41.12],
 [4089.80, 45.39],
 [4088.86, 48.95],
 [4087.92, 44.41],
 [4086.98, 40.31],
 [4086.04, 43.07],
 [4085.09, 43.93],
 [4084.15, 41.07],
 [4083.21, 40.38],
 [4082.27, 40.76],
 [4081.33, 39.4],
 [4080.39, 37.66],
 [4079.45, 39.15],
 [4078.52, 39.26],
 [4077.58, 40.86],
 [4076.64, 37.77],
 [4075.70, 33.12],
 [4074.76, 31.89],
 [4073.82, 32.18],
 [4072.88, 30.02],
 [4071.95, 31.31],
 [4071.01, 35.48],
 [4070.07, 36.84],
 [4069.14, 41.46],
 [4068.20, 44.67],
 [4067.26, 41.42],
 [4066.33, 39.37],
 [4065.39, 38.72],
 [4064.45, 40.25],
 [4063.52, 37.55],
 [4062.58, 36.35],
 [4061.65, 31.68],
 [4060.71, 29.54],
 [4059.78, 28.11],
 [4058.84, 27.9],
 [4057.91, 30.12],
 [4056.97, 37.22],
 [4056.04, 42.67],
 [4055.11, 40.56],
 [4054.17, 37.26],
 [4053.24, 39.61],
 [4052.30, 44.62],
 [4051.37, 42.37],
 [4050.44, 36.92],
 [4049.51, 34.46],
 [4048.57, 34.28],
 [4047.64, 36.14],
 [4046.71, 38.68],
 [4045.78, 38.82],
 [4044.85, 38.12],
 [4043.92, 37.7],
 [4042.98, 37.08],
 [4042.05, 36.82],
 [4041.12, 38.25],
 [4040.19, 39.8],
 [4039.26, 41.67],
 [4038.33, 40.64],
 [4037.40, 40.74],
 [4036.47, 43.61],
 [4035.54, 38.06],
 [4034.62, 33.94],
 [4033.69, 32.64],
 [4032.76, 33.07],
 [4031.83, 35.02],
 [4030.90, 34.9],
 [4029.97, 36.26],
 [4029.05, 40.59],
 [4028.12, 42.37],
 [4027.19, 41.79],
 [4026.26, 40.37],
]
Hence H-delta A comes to -2.26 angstrom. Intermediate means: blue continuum 36.8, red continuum 37.7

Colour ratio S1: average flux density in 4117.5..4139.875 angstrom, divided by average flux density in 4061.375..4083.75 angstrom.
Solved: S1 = 1.05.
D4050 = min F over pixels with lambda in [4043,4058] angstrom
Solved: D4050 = 30.12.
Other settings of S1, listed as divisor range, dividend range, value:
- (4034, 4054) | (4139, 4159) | 0.96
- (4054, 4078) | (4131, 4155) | 1.04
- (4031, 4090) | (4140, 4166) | 1.00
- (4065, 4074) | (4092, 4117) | 1.01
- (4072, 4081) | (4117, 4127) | 1.12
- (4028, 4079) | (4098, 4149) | 1.02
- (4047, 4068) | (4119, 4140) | 1.07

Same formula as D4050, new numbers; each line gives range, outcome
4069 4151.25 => 30.02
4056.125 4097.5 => 27.9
